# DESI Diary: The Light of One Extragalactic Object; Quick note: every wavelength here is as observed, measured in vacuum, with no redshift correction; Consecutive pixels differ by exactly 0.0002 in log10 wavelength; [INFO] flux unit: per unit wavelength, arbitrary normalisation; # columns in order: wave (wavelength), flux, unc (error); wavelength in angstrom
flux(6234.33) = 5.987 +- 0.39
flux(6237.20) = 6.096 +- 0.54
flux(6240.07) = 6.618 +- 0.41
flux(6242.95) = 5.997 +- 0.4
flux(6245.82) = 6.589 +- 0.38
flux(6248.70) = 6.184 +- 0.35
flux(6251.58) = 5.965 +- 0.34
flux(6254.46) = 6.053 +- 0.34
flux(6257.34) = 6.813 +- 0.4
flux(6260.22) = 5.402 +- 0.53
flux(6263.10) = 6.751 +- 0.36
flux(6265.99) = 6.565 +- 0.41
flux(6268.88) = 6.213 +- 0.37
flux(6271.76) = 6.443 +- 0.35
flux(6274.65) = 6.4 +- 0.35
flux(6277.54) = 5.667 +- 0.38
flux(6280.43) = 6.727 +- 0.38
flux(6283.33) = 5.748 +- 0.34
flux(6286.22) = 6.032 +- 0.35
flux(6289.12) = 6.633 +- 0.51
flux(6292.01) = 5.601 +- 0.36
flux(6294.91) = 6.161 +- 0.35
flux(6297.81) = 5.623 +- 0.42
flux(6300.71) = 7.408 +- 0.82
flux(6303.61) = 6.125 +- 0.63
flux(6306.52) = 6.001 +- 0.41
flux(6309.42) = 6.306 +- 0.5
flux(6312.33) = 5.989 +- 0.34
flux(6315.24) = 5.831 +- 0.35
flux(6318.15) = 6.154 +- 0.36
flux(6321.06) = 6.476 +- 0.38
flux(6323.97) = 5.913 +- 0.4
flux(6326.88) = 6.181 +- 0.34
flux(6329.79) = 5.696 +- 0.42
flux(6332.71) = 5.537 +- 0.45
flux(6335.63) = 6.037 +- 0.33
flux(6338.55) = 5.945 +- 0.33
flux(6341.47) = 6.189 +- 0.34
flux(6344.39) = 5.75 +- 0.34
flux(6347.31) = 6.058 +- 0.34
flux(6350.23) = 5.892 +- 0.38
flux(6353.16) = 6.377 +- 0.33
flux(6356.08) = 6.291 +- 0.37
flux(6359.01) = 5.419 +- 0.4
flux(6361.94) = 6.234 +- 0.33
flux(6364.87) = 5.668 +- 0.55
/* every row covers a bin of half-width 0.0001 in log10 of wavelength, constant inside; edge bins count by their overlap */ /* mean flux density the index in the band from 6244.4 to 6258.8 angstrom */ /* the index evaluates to 6.32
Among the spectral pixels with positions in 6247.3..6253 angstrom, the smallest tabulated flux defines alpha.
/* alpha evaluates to 5.965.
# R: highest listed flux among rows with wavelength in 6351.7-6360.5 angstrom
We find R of 6.377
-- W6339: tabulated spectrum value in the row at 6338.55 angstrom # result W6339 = 5.945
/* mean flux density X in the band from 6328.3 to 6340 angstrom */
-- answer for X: 5.8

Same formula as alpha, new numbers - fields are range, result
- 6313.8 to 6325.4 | 5.831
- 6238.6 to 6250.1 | 5.997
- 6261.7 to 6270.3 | 6.213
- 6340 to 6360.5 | 5.419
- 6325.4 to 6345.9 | 5.537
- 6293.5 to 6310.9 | 5.623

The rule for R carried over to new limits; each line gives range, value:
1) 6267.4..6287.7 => 6.727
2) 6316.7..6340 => 6.476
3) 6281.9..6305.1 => 7.408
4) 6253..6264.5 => 6.813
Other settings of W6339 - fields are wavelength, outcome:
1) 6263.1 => 6.751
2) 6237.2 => 6.096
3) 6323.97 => 5.913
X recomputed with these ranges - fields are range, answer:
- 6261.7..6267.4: 6.65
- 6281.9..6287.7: 5.89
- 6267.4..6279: 6.18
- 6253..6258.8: 6.43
